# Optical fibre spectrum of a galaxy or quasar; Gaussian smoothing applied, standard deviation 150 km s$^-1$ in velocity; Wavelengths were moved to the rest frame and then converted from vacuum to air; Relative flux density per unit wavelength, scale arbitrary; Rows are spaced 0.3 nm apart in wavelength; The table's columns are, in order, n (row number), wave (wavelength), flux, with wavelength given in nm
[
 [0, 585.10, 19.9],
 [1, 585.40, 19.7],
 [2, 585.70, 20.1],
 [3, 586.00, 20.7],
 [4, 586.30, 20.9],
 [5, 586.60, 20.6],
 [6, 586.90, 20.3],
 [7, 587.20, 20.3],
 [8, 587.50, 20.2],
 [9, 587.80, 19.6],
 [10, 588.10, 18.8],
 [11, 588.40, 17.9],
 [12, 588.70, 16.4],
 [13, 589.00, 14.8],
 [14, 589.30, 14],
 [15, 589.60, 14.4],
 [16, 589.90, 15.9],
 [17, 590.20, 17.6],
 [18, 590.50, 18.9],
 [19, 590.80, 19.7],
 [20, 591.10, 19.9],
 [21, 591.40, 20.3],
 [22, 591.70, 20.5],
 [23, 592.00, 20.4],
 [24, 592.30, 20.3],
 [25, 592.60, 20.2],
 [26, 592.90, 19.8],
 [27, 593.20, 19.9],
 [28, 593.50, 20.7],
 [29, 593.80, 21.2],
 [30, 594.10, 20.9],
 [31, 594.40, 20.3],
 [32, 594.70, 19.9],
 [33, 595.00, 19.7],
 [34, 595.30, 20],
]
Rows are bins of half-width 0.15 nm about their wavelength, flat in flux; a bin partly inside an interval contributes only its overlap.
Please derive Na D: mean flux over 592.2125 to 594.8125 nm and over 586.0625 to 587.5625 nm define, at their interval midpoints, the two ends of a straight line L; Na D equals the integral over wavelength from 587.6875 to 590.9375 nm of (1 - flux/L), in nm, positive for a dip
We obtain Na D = 0.54 nm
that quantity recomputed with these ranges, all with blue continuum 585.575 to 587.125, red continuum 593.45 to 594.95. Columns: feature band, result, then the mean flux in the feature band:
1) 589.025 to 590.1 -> 0.29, 14.9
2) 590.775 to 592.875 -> 0.03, 20.2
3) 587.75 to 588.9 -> 0.15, 17.9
